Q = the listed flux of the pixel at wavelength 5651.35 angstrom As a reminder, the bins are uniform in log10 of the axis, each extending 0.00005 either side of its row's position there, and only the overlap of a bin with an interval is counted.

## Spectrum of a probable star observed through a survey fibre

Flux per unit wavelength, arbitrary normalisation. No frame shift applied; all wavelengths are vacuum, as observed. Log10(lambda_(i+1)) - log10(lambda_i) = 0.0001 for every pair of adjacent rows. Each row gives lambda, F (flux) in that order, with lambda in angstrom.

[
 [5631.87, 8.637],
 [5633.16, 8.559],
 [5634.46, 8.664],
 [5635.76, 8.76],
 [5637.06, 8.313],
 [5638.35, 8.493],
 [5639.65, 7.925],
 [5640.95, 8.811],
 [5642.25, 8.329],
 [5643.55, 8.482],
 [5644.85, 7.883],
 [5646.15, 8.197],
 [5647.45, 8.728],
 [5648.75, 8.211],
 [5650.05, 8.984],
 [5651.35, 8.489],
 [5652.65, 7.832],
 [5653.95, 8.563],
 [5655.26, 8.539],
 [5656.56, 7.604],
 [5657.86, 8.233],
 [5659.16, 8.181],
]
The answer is 8.489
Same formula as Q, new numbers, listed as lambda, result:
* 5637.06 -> 8.313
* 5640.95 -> 8.811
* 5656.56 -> 7.604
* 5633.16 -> 8.559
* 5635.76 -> 8.76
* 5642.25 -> 8.329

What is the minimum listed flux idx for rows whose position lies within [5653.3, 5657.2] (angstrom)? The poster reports 7.604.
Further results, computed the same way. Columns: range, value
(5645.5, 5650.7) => 8.197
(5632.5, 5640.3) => 7.925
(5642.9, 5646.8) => 7.883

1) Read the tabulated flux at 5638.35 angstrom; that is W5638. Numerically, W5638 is 8.493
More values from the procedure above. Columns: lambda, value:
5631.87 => 8.637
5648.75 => 8.211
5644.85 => 7.883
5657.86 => 8.233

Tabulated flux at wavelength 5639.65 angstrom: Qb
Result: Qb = 7.925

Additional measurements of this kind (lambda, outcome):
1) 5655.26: 8.539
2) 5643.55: 8.482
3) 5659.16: 8.181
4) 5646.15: 8.197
